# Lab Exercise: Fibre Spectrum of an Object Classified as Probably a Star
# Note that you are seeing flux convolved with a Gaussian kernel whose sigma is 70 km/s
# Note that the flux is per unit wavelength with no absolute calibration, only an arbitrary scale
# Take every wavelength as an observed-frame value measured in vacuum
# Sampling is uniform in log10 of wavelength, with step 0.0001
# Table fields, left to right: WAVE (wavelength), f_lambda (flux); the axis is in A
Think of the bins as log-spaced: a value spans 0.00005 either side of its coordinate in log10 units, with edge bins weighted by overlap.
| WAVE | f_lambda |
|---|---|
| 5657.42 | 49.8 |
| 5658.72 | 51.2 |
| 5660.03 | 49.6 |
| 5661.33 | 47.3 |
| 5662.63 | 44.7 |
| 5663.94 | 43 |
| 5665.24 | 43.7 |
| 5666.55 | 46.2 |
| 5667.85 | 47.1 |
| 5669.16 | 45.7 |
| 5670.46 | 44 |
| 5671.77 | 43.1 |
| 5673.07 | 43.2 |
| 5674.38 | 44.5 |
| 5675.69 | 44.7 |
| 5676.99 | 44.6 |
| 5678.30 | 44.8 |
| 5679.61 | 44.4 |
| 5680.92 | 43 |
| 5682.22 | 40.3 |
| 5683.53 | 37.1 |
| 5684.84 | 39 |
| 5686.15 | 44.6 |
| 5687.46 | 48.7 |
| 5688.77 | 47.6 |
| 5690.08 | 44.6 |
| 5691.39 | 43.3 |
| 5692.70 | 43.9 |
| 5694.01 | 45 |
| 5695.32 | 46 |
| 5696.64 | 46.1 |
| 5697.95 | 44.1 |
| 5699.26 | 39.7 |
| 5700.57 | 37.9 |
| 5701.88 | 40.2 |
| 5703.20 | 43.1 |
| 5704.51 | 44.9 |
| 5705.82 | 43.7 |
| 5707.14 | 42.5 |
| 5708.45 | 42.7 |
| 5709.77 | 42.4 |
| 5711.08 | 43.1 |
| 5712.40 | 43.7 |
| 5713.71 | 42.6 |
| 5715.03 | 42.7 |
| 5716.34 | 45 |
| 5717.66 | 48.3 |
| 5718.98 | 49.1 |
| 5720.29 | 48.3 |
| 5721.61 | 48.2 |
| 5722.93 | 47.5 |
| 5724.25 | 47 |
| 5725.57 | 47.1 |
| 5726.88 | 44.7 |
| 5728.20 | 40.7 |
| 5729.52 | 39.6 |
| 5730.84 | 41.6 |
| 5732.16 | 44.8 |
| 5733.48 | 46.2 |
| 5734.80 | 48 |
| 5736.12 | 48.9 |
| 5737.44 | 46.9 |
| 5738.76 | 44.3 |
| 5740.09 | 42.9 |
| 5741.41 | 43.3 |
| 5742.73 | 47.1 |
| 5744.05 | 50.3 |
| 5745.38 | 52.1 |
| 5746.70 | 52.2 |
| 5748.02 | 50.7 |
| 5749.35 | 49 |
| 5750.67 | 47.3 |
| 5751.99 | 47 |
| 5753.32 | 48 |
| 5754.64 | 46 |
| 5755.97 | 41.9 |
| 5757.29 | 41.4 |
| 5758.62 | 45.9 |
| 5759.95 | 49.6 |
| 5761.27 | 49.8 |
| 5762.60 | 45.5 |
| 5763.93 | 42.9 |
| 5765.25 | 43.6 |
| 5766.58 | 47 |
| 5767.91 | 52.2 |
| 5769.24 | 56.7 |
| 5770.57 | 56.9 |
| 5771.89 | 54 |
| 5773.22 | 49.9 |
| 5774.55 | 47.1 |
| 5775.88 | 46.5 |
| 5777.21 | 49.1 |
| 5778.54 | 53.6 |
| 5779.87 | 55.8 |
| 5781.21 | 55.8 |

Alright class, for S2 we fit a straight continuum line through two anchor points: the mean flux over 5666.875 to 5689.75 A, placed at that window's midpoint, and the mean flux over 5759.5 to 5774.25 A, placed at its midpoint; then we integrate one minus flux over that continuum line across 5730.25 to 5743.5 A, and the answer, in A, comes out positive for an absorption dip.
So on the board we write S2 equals 0.7 A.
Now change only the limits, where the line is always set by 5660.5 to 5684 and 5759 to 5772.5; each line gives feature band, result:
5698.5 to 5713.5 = 1.3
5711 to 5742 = 1.4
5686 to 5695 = -0.1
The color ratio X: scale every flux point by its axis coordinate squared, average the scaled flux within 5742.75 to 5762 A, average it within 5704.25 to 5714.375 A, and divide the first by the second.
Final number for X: 1.13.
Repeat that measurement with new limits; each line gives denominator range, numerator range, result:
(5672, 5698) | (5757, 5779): 1.15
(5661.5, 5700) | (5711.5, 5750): 1.07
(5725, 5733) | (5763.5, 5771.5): 1.18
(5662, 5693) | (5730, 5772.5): 1.11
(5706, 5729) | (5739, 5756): 1.07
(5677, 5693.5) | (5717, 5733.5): 1.06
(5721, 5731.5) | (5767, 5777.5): 1.18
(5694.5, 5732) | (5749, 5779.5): 1.12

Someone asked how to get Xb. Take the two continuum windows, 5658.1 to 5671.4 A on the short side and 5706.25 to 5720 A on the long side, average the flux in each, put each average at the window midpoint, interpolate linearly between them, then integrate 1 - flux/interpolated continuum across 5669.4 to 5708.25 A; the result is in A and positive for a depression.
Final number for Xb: 1.56 A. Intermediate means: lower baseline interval 46.2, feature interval 43.4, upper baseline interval 44.3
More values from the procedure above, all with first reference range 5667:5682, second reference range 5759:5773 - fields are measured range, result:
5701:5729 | 1.32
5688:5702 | 0.59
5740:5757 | 0.41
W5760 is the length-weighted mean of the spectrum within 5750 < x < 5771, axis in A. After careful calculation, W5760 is 47.5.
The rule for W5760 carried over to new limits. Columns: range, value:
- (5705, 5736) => 44.8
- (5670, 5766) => 44.9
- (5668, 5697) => 44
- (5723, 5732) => 43.8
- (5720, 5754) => 46.7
